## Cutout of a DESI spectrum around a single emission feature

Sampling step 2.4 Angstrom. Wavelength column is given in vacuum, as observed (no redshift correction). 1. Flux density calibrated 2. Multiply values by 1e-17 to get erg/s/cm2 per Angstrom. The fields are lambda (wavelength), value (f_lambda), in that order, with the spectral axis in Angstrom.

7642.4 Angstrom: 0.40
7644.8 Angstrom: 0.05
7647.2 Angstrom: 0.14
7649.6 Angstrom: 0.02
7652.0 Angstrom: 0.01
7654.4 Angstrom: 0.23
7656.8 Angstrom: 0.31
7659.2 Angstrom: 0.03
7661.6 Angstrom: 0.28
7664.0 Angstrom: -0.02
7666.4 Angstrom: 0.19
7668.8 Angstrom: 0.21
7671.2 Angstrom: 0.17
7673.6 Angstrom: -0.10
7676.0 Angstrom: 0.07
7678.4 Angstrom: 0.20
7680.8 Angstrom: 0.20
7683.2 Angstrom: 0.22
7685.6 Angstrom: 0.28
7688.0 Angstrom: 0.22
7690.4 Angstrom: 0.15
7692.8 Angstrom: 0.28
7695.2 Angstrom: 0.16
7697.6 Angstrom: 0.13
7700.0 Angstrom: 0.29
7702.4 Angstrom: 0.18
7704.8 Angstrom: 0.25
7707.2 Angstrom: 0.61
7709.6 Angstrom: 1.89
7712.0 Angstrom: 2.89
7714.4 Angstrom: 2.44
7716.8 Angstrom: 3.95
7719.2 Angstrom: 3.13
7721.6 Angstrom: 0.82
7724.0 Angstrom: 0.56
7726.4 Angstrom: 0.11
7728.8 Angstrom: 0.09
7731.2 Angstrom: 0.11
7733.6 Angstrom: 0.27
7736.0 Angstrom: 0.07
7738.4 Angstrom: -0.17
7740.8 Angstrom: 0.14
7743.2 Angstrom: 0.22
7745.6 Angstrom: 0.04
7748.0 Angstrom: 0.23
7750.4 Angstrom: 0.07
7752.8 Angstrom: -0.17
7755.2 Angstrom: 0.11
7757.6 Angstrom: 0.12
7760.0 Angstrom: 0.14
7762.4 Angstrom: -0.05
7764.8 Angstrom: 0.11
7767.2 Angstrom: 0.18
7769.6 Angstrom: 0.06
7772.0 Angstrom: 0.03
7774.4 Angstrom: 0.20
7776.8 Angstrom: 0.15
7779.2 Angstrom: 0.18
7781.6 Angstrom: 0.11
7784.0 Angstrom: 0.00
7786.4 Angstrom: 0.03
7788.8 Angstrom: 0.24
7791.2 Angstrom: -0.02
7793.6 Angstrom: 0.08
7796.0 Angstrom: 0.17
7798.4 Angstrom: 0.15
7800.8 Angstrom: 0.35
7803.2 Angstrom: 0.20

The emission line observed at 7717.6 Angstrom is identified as [O II] 3727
